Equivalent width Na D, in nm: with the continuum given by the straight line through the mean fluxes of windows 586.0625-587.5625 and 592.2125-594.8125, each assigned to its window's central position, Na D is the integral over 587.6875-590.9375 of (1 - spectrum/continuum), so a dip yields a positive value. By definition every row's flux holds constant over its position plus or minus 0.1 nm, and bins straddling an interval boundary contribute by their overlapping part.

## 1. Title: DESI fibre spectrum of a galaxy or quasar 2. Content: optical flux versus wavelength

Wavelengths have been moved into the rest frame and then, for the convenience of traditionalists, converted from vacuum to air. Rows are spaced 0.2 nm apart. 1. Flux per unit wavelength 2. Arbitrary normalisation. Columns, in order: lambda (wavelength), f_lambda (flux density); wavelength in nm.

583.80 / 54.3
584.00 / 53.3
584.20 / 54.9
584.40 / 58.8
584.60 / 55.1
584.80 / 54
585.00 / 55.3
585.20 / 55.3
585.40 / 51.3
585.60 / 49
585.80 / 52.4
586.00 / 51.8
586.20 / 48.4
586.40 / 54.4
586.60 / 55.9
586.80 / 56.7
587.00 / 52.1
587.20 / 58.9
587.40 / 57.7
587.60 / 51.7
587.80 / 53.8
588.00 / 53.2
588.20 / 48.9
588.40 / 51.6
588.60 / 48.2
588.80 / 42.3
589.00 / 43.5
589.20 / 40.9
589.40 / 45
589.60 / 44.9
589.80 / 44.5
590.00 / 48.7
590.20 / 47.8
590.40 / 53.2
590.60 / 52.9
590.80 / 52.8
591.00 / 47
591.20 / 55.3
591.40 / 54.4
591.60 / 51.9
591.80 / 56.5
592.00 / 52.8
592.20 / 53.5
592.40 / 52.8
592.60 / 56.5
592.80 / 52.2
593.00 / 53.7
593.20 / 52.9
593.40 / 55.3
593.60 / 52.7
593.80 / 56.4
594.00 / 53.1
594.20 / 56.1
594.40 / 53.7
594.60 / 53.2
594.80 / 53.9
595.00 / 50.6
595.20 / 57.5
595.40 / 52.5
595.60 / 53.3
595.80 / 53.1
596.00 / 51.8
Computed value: 0.37 nm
